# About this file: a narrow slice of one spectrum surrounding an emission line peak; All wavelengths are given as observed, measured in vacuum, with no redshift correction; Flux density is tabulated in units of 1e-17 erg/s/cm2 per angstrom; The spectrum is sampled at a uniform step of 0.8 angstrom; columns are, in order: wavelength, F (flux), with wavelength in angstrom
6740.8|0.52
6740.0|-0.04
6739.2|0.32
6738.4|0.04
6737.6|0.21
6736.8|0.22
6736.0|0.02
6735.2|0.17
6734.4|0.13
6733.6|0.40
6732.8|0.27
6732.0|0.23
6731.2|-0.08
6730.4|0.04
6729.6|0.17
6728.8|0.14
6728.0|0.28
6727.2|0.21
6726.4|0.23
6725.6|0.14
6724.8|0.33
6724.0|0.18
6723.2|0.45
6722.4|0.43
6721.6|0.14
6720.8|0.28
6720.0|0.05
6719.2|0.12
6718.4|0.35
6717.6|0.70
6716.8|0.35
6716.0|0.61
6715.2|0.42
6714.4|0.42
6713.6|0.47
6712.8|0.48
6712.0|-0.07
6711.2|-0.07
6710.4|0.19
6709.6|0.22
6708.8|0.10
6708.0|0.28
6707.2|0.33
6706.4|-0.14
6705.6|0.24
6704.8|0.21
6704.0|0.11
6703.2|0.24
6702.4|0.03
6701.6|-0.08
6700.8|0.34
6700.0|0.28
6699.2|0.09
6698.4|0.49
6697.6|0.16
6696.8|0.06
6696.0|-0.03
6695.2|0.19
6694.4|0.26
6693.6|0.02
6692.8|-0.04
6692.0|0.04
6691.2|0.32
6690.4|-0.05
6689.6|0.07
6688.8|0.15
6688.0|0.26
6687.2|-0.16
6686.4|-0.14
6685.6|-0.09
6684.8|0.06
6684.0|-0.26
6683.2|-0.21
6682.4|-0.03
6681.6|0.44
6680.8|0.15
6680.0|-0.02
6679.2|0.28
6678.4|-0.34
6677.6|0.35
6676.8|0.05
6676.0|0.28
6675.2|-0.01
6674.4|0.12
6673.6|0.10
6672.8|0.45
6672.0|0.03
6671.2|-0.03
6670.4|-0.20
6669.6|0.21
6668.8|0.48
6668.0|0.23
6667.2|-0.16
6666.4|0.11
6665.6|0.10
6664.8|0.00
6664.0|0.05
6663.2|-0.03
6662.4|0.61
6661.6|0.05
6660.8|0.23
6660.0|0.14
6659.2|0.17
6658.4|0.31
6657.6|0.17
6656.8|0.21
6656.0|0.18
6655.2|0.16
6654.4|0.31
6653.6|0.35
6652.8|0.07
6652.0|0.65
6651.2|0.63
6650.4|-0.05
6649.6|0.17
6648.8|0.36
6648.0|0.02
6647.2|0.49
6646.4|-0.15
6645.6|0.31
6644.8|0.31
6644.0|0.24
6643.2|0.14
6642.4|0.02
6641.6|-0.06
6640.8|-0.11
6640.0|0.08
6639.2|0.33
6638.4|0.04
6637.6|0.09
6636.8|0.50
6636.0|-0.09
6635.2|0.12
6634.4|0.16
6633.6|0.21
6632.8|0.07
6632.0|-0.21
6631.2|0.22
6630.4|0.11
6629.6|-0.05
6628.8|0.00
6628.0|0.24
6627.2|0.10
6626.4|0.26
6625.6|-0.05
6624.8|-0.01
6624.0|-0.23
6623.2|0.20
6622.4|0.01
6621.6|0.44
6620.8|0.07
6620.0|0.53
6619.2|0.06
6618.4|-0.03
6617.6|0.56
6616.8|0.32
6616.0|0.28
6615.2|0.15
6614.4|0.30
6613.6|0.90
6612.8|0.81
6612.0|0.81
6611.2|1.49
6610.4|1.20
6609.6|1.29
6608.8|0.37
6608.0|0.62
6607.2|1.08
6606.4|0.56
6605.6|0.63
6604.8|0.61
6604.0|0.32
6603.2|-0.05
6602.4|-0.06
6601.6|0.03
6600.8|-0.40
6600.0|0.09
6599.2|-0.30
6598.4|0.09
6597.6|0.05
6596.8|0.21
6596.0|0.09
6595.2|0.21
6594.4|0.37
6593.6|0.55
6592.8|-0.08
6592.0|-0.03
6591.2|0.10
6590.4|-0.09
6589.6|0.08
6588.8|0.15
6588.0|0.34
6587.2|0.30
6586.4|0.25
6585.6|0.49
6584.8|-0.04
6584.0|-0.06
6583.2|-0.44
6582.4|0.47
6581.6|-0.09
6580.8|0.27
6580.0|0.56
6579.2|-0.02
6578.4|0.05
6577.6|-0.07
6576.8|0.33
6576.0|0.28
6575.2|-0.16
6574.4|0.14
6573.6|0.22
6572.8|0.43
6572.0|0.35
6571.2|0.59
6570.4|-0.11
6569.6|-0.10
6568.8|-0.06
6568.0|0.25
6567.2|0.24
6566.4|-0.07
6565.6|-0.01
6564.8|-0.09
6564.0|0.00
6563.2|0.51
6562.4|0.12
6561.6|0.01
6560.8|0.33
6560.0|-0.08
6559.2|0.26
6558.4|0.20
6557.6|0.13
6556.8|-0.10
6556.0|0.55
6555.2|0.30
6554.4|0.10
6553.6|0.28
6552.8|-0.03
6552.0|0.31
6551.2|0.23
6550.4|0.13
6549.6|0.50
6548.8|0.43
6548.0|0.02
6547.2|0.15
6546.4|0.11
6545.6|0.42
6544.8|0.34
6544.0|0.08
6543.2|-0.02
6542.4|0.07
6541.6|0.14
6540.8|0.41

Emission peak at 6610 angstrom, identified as [O II]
